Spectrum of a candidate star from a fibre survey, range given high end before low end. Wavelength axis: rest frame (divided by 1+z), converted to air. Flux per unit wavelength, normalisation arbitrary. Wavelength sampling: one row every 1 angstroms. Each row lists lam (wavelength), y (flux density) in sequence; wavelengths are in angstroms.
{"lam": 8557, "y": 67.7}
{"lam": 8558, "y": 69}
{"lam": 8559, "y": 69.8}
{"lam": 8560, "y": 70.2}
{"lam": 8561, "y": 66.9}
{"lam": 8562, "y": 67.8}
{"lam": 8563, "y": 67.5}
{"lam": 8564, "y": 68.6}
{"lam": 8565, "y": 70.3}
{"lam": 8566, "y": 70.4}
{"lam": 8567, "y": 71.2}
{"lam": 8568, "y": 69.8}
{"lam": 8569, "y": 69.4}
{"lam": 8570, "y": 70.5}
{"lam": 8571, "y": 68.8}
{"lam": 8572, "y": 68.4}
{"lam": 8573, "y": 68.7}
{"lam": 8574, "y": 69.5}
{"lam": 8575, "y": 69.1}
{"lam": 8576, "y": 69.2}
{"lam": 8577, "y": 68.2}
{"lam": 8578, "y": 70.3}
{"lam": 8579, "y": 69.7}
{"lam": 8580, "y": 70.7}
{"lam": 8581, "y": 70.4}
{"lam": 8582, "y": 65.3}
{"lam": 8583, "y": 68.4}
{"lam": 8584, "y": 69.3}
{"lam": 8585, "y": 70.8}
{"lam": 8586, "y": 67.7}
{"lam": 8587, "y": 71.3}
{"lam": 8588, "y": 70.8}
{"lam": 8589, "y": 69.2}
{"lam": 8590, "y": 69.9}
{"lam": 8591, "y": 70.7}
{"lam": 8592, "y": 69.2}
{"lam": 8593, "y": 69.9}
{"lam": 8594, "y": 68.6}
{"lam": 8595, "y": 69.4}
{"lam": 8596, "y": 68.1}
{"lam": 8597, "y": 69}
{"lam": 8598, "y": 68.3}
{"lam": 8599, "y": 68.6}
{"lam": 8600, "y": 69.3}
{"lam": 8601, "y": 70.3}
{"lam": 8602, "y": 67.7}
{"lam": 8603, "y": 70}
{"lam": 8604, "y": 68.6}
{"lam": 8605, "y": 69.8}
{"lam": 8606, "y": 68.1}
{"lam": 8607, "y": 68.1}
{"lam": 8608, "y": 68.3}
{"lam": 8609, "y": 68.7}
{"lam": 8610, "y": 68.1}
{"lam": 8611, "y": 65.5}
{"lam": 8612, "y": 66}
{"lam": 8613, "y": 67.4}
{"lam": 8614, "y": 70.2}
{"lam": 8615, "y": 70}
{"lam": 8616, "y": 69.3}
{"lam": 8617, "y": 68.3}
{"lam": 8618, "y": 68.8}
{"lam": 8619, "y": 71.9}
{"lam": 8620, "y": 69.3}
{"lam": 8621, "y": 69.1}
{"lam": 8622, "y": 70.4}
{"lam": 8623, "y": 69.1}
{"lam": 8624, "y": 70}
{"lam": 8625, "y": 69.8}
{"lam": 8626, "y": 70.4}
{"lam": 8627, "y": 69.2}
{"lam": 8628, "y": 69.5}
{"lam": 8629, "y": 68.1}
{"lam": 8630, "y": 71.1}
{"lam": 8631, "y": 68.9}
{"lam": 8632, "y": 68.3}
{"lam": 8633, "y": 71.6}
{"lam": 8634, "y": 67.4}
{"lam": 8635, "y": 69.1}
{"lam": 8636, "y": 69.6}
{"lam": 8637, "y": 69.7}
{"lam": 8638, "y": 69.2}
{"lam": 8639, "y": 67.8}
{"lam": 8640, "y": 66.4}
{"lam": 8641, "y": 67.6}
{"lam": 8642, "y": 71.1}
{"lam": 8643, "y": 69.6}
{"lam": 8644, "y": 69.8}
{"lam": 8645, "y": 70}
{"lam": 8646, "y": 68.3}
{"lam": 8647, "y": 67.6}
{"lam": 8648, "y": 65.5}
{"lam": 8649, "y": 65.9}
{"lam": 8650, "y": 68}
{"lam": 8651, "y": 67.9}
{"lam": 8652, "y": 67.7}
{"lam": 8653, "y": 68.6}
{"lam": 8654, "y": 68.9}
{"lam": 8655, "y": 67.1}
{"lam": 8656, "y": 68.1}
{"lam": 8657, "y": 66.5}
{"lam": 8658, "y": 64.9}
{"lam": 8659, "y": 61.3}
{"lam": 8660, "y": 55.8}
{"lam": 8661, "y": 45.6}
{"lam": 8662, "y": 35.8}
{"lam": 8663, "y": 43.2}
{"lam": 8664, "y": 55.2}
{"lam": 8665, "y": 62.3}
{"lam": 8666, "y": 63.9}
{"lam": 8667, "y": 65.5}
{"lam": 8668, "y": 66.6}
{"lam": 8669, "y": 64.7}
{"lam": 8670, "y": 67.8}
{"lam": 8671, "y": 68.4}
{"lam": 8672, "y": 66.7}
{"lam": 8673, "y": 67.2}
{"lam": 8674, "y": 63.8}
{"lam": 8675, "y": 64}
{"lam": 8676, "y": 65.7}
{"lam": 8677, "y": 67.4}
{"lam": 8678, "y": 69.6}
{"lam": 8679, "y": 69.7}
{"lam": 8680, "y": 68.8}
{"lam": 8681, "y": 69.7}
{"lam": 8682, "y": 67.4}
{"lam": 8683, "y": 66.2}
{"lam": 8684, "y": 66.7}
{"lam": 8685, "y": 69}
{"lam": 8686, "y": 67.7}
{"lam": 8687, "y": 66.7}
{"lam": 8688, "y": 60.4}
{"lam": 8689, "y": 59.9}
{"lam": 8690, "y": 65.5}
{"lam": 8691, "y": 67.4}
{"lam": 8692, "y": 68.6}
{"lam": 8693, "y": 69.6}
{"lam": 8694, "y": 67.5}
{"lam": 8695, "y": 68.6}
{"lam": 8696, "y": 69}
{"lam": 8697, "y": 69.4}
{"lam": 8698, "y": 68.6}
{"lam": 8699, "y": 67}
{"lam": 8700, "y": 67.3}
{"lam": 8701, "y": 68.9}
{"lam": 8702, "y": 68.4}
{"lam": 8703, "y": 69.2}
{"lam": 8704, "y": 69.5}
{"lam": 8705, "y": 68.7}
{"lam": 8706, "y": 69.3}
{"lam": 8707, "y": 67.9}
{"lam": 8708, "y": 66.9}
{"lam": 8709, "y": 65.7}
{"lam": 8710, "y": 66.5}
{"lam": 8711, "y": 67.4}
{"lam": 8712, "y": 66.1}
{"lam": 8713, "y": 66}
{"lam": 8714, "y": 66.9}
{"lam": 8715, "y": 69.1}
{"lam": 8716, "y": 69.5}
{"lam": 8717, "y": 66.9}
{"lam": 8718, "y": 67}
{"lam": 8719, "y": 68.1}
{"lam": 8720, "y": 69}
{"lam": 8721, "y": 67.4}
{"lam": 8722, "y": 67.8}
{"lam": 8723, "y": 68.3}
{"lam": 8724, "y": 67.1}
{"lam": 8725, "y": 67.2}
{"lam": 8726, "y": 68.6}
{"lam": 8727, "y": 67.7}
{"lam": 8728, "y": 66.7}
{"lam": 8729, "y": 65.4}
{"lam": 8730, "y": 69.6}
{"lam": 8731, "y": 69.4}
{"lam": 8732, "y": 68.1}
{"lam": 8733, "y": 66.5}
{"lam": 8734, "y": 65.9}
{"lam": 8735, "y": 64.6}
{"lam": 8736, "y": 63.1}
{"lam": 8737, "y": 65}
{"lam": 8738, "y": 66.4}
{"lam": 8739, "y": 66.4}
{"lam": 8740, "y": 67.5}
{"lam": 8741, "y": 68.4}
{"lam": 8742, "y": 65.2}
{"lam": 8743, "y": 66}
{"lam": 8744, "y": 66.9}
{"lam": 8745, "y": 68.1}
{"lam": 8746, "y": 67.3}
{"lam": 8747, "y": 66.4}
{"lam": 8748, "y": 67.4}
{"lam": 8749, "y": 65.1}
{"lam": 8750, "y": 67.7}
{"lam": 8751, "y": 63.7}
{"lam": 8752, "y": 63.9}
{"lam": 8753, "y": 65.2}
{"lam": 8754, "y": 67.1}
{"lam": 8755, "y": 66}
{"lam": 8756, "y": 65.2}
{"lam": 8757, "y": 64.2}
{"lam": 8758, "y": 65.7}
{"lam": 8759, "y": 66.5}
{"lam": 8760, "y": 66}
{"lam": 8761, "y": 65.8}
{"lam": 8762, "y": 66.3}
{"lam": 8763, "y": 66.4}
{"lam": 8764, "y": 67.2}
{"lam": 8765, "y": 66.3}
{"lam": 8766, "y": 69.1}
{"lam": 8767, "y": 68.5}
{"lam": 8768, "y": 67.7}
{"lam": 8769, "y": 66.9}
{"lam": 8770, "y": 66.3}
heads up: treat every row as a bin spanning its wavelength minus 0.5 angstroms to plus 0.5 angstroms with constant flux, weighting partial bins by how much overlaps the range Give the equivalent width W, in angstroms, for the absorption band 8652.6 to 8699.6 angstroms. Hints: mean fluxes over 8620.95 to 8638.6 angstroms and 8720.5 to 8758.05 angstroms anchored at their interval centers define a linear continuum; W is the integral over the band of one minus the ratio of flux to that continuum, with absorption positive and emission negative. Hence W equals 2.5 angstroms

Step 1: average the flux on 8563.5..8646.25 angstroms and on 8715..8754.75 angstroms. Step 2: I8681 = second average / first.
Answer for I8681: 1.0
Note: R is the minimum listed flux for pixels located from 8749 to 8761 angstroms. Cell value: 63.7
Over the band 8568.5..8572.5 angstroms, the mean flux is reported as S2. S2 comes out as 69.3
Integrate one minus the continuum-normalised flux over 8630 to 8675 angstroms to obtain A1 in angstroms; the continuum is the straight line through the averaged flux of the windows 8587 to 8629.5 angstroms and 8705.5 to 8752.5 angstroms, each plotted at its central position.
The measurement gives 2.08 angstroms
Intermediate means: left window 69.1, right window 67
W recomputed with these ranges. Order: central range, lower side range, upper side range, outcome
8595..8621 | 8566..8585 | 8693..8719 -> 0.10 angstroms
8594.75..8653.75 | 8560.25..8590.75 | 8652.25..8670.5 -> -4.03 angstroms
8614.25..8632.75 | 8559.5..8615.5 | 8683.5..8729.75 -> -0.27 angstroms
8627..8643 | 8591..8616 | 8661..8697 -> -0.50 angstroms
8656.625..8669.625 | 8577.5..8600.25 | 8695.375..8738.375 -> 2.00 angstroms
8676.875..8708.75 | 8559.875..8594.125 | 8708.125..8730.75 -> 0.06 angstroms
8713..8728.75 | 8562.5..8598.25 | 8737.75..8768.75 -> -0.17 angstroms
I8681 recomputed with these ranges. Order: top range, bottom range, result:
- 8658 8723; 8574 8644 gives 0.95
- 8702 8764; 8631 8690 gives 1.02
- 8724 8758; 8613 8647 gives 0.96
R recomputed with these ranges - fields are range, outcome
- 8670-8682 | 63.8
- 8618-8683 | 35.8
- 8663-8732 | 43.2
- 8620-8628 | 69.1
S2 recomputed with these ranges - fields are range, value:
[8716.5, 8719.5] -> 67.3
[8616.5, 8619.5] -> 69.7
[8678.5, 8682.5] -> 68.9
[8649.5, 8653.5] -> 68.1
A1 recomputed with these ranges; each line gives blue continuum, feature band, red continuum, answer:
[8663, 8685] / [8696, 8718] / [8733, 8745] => -0.7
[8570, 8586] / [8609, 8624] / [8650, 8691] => -0.4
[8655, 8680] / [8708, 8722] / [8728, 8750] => -0.5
